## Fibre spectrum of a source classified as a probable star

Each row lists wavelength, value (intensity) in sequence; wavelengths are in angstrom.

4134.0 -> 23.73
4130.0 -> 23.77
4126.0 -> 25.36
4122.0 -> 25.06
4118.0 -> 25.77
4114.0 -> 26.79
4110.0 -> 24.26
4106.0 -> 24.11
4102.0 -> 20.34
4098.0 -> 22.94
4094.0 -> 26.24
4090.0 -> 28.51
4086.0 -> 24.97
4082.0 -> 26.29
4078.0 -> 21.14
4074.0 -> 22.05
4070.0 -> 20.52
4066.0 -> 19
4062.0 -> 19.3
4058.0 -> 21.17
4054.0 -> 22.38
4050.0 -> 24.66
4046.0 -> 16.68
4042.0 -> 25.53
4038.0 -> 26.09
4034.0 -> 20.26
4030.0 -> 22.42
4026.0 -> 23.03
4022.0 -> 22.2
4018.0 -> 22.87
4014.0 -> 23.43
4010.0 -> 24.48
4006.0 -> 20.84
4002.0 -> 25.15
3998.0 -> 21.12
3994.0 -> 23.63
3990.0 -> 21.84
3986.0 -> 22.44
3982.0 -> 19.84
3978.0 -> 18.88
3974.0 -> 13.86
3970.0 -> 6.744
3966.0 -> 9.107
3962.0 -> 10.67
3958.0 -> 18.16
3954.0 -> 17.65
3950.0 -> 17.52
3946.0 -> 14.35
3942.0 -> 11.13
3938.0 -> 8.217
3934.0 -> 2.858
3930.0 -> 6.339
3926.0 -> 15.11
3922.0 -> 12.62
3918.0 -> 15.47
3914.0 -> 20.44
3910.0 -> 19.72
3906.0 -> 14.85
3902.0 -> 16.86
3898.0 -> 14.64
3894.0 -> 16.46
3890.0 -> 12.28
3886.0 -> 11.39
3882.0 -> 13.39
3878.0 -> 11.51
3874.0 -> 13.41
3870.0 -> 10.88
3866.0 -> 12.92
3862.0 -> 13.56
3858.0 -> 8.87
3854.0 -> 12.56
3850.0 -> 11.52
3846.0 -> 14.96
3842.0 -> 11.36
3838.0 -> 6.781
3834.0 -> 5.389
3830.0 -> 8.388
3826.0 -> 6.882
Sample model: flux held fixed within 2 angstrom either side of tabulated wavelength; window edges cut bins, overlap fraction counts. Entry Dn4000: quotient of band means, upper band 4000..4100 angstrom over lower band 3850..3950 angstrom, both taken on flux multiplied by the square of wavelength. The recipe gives 1.9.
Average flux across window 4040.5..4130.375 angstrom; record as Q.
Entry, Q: 23.3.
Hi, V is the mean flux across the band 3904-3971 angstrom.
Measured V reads 13.1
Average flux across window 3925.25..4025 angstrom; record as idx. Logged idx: 16.8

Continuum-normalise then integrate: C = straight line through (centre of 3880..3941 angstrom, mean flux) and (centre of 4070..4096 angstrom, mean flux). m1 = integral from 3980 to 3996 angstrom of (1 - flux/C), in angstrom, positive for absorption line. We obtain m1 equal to -3.1 angstrom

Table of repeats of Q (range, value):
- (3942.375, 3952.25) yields 15.2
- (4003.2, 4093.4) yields 22.7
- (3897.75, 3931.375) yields 15.3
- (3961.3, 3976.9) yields 10.6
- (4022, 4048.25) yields 22.3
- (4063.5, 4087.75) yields 22.2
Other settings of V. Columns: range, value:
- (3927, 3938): 6.21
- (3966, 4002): 18.4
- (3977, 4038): 22.3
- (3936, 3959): 14.3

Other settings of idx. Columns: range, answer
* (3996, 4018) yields 23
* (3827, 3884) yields 11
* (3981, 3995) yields 22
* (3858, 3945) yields 13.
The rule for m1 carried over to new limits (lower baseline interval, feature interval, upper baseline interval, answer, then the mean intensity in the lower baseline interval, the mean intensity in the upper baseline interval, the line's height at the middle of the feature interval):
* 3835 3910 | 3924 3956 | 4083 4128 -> 9.29 angstrom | 12.8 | 25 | 16.3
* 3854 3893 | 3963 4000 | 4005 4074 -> 2.89 angstrom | 12.2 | 22.1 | 18.6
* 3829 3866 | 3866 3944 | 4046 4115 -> 2.44 angstrom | 10.6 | 23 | 13.6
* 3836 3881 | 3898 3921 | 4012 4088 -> -3.93 angstrom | 11.7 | 22.3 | 14.5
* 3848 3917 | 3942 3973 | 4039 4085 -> 6.89 angstrom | 13.9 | 21.9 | 17.2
